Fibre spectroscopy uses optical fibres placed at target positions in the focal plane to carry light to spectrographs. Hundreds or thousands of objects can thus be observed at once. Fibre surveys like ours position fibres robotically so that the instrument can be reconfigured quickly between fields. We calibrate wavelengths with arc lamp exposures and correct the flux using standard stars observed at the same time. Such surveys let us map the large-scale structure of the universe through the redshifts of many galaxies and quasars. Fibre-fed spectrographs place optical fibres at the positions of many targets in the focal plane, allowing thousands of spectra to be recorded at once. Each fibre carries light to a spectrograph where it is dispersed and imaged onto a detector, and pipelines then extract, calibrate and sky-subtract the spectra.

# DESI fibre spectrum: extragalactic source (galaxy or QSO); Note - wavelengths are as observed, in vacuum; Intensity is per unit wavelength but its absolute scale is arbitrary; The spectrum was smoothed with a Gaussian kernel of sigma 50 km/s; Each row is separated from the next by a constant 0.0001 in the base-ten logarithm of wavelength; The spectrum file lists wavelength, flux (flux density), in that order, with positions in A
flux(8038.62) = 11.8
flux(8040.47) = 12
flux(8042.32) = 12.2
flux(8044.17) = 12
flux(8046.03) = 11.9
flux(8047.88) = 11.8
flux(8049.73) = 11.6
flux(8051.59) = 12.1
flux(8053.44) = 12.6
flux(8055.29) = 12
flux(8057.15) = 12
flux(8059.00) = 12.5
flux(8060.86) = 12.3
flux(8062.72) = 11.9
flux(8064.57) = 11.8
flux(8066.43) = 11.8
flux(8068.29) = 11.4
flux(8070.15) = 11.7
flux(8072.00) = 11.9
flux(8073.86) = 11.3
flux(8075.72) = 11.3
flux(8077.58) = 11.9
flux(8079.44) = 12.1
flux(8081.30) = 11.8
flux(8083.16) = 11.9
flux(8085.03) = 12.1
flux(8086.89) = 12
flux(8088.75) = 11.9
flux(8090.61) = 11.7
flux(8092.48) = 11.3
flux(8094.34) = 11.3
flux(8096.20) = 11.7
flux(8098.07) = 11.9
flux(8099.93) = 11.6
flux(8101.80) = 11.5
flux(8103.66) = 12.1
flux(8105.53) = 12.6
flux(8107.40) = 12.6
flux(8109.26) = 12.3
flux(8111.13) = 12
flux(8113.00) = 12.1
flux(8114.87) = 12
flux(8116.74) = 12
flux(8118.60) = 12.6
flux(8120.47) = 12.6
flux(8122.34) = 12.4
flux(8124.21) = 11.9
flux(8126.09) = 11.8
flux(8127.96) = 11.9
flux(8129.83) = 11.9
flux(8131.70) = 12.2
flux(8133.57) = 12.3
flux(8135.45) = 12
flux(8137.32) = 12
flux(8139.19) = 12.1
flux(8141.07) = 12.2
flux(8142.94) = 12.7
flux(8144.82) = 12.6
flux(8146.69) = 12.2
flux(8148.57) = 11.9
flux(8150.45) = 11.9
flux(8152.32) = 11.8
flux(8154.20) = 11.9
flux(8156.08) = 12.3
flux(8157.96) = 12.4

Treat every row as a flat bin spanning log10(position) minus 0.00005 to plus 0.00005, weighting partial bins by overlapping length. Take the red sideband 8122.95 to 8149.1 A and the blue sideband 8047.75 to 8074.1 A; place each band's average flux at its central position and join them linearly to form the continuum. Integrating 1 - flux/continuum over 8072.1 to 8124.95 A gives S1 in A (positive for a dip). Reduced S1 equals 0.37 A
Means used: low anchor 11.9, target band 11.9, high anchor 12.1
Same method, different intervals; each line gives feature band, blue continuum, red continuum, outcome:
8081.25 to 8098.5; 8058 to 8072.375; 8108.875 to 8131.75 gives 0.37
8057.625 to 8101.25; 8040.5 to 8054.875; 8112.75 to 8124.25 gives 1.26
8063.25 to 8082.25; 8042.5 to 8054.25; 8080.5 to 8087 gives 0.40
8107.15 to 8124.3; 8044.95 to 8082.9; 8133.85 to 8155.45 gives -0.31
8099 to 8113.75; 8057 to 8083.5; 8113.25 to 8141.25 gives -0.10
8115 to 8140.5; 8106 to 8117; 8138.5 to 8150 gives 0.21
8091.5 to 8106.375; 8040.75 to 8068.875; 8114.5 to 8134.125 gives 0.43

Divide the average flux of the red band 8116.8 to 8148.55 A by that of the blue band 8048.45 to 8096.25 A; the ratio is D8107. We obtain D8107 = 1.03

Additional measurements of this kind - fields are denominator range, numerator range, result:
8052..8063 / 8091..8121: 0.98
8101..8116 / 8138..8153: 1.00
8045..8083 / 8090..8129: 1.01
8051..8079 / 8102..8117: 1.02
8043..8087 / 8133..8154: 1.02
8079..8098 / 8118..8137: 1.03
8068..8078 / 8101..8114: 1.05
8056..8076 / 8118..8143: 1.03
